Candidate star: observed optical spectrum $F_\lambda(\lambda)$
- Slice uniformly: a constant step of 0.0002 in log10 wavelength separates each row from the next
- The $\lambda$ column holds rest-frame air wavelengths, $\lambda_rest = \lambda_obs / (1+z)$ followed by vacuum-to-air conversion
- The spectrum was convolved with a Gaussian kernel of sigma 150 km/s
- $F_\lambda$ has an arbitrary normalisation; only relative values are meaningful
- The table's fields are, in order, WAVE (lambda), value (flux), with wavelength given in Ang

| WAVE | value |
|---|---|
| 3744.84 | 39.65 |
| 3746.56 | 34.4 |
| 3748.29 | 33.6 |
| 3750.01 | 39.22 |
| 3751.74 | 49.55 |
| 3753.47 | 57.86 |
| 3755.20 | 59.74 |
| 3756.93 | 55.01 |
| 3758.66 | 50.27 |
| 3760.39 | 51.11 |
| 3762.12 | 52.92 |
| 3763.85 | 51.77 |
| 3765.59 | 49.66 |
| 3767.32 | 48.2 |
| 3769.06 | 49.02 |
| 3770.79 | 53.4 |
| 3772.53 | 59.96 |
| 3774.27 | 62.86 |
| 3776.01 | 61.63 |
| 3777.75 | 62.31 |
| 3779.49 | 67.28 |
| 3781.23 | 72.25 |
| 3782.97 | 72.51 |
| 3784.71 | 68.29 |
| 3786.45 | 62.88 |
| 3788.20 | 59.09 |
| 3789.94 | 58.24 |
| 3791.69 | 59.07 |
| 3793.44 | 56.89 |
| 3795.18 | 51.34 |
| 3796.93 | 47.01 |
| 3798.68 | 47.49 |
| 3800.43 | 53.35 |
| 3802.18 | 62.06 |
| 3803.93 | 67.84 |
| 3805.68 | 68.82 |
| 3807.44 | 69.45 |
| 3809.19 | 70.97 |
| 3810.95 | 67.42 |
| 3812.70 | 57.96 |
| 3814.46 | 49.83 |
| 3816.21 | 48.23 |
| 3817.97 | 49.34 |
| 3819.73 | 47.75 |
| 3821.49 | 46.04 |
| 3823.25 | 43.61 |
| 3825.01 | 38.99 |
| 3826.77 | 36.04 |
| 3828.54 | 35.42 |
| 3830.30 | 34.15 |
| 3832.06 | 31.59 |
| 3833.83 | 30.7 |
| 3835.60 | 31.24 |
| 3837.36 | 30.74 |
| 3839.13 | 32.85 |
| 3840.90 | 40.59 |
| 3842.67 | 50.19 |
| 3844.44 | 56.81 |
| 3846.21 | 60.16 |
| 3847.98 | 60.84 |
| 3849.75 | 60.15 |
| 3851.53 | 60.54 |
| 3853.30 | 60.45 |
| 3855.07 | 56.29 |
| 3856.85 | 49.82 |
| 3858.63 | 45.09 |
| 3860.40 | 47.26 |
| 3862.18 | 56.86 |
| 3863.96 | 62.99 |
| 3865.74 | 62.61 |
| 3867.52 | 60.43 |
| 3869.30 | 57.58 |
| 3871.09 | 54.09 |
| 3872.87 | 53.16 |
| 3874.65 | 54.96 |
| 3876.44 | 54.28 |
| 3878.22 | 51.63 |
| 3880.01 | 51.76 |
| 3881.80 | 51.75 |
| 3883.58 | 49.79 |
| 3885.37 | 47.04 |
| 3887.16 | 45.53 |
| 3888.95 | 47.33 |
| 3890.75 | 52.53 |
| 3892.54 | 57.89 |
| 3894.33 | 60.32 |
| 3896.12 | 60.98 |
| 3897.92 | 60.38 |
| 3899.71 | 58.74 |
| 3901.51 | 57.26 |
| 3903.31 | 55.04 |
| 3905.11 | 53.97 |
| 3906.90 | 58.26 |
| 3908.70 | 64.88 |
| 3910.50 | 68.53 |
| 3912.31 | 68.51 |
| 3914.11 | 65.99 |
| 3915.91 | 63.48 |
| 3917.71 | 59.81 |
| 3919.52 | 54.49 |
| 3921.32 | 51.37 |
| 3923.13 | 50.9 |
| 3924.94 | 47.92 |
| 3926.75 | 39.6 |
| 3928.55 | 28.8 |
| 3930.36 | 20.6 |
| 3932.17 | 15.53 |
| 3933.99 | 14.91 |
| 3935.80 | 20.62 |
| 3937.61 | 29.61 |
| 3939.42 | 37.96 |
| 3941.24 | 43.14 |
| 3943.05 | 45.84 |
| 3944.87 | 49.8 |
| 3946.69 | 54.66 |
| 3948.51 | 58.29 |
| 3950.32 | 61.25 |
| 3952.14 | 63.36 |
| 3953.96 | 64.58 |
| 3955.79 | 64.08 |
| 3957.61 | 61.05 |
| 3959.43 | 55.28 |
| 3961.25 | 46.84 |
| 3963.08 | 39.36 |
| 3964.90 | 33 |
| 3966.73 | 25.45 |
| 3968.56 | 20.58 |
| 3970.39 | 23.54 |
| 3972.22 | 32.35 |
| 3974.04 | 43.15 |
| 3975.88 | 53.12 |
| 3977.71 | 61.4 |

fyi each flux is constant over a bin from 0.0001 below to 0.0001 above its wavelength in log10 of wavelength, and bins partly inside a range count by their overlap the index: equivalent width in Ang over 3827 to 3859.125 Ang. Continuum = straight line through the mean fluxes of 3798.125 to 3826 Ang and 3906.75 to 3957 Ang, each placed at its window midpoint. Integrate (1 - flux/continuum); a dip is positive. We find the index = 4.7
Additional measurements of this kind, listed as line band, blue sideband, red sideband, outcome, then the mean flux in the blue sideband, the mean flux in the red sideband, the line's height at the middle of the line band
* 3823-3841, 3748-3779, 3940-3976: 5.8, 53.2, 46.7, 50.9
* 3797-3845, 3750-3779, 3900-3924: 7.0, 54.4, 59.4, 56.3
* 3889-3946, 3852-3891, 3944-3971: 2.2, 53.4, 48.3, 50.7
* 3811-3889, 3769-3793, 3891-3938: 9.0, 62.4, 49.8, 55.9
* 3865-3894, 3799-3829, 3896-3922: 2.4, 53.8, 60.2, 58.2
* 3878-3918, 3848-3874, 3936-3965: -2.5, 56.4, 50.3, 53.9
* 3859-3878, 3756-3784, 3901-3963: -1.1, 57.6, 49.7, 52.8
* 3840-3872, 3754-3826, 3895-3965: -1.2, 56.8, 50.2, 53.7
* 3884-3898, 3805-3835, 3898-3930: 0.0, 48.3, 55.3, 53.5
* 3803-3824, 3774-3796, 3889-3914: 1.6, 62.7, 59.6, 61.9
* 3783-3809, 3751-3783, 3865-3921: -1.5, 56.9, 56.8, 56.9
